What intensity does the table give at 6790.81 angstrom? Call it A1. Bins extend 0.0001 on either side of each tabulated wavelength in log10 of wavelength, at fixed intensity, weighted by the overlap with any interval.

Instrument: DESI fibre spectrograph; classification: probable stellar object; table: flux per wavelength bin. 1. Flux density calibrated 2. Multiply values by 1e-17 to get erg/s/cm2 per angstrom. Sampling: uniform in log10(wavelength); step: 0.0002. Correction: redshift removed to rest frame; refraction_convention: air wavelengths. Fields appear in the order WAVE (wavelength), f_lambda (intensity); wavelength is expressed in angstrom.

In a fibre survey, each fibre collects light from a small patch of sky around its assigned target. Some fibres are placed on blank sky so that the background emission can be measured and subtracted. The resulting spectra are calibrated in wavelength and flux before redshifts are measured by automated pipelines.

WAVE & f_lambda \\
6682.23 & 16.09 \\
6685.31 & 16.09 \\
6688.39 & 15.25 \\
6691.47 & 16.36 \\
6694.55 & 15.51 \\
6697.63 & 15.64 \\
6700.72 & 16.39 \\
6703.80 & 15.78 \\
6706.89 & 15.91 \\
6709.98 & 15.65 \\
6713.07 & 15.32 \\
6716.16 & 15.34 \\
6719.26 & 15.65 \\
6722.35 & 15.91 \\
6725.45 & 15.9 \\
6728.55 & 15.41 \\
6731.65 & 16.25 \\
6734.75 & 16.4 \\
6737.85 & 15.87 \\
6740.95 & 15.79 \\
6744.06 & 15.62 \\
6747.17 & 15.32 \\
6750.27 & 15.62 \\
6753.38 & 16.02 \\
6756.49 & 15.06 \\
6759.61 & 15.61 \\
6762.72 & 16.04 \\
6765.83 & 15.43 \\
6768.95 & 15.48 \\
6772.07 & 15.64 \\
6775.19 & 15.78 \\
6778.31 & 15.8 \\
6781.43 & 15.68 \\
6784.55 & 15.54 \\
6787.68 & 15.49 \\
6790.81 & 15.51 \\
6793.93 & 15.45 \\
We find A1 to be 15.51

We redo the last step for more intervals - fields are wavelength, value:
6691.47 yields 16.36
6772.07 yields 15.64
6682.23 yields 16.09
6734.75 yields 16.4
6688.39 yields 15.25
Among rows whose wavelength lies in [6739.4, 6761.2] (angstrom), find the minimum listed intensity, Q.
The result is 15.06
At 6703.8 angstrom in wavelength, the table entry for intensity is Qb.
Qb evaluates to 15.78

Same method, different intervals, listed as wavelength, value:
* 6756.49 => 15.06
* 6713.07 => 15.32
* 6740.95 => 15.79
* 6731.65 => 16.25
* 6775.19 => 15.78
